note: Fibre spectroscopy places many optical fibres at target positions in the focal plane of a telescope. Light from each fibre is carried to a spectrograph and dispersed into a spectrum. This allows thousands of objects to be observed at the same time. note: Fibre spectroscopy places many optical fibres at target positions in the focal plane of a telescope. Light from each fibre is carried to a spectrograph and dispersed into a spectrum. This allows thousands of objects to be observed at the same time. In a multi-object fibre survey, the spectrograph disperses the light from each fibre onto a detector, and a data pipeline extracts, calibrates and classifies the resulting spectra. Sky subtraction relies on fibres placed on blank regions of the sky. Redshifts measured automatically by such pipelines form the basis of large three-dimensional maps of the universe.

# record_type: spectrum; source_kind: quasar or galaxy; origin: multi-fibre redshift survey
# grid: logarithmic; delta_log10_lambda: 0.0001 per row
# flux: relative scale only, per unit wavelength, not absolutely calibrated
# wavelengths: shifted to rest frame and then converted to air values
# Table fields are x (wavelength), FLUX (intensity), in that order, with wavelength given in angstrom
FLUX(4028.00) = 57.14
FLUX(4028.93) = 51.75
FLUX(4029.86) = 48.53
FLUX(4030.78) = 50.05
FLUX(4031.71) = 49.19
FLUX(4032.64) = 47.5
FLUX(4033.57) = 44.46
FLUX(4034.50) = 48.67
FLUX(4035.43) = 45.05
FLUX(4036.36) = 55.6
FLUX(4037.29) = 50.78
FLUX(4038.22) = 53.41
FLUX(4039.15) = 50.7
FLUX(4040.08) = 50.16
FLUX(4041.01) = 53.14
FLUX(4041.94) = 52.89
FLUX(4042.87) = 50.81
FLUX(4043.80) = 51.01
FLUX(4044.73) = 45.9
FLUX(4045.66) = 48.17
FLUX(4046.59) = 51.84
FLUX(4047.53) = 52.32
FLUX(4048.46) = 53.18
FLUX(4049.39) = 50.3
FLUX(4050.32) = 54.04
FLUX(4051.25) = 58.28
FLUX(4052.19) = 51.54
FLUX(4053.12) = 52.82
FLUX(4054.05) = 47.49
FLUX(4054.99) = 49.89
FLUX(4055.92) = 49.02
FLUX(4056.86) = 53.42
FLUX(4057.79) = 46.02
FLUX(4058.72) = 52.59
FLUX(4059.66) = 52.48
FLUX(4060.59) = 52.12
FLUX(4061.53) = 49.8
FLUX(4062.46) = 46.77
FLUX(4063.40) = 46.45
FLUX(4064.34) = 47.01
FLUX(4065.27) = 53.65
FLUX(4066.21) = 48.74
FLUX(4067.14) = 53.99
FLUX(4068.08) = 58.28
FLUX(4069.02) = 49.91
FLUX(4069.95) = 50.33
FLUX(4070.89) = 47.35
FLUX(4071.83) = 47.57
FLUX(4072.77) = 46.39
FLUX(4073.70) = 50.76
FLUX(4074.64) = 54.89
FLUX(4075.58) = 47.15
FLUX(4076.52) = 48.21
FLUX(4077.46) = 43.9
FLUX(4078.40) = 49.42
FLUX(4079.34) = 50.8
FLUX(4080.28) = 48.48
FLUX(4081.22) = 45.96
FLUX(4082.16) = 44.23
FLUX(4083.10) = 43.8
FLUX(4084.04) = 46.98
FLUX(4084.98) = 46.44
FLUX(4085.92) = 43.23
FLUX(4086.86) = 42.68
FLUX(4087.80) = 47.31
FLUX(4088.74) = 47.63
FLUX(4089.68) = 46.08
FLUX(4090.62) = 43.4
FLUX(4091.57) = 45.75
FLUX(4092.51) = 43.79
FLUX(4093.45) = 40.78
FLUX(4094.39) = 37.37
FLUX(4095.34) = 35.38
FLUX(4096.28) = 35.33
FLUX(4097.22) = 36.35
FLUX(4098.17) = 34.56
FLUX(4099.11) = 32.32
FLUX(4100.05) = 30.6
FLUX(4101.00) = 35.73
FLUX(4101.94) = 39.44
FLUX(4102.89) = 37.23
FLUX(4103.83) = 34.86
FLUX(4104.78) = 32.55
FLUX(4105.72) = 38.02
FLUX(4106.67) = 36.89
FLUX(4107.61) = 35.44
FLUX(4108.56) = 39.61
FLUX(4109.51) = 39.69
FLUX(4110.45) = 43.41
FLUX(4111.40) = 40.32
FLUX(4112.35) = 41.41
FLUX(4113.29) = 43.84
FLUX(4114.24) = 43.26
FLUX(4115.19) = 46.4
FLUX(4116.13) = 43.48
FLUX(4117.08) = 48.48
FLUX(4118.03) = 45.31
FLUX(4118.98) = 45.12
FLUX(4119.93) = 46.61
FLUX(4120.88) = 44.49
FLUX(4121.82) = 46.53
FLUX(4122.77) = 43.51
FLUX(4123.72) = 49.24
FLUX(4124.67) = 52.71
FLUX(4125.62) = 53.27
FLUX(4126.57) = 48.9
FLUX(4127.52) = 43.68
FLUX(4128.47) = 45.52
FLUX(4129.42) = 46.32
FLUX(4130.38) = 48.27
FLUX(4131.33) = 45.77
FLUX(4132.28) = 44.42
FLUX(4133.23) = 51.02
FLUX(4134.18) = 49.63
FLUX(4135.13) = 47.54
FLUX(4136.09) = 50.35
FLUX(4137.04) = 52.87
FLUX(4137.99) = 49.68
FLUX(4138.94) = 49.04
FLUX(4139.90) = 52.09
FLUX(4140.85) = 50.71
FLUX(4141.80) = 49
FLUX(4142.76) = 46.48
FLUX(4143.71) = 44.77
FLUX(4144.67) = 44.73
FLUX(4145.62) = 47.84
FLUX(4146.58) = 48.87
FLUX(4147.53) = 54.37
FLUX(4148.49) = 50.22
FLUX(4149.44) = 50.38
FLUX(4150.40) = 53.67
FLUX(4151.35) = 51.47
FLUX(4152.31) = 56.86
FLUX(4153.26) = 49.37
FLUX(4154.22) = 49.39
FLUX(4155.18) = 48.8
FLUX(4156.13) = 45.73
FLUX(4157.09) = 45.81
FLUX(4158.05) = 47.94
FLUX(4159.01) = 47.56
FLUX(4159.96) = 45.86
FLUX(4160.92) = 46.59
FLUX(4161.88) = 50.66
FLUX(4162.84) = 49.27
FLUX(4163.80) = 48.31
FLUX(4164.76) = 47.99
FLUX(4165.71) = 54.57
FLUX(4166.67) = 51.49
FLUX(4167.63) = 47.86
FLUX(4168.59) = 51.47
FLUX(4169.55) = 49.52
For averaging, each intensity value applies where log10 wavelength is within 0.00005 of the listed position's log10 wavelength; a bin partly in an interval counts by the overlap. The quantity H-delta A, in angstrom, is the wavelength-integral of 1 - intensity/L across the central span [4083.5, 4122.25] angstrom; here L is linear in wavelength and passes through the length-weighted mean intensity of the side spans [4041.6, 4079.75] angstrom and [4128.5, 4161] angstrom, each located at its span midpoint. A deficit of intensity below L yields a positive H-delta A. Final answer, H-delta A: 6.7 angstrom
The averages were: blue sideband 50.4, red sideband 48.9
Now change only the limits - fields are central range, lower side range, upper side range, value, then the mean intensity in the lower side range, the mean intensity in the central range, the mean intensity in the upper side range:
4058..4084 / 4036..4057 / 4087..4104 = -2.2 angstrom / 51.5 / 49.2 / 39.3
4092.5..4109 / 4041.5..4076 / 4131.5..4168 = 4.5 angstrom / 50.7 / 36.2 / 49.3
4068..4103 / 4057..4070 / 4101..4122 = 1.9 angstrom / 50.7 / 44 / 41.3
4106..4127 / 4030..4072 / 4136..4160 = 2.3 angstrom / 50.6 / 44.4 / 49.4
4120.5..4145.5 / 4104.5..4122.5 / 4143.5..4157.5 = -1.1 angstrom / 42.3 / 48.1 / 49.6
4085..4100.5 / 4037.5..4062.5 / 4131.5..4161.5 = 3.1 angstrom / 51.2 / 40.4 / 49.1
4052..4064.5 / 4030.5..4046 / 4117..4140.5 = -0.1 angstrom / 49.9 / 49.8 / 48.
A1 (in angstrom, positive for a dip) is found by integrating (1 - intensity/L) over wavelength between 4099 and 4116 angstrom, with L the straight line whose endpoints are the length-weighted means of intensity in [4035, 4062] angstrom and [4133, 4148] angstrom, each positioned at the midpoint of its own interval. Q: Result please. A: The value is 3.9 angstrom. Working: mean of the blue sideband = 51.2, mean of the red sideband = 49.3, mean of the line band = 38.6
